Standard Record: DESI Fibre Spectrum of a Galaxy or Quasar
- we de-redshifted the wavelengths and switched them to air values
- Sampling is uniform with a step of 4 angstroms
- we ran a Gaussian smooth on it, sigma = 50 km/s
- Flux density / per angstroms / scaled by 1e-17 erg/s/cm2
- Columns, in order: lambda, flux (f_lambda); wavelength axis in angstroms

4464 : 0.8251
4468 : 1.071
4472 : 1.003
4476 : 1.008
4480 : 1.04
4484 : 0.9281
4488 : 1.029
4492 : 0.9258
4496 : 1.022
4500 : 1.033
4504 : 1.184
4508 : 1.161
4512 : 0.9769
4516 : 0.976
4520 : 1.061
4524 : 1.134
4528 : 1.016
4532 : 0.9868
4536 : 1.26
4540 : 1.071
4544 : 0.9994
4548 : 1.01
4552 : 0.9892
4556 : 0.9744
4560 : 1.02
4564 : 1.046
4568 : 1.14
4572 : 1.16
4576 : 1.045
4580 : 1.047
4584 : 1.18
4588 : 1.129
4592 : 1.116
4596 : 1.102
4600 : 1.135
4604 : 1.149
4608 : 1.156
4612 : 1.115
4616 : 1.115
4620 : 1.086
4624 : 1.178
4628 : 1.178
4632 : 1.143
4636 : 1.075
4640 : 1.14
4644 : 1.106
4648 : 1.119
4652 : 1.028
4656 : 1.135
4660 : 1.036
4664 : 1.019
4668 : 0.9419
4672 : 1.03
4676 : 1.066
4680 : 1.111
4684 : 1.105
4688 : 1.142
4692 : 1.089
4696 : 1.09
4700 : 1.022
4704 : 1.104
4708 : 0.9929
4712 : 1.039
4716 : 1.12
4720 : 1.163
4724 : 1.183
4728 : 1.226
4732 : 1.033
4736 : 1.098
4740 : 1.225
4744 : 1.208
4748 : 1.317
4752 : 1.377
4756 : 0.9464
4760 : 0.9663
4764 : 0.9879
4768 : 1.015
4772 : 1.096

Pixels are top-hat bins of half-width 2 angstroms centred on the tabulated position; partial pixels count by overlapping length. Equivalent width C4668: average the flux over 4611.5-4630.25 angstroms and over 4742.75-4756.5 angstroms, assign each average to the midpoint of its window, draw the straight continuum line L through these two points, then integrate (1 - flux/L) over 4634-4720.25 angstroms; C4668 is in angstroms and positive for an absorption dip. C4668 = 7.84 angstroms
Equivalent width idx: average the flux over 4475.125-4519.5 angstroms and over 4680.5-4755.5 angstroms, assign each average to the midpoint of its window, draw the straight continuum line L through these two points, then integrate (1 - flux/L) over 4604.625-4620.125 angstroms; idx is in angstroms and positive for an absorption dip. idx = -0.6 angstroms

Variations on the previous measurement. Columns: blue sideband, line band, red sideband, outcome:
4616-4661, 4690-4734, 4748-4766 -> 0.3 angstroms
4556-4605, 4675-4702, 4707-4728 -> 0.6 angstroms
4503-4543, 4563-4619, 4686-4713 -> -2.2 angstroms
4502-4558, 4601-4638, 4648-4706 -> -2.4 angstroms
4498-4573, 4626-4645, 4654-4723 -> -1.1 angstroms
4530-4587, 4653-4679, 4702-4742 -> 1.4 angstroms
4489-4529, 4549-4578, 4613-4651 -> 0.8 angstroms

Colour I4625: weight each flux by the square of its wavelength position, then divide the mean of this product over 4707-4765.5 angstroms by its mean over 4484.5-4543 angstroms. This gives 1.18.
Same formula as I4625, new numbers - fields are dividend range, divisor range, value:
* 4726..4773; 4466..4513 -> 1.22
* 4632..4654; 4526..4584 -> 1.08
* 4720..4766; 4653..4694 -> 1.10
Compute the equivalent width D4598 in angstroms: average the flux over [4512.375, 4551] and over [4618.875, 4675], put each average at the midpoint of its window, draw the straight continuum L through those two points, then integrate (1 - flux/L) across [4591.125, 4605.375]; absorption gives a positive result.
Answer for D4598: -0.7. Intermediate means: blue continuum 1.05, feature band 1.13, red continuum 1.09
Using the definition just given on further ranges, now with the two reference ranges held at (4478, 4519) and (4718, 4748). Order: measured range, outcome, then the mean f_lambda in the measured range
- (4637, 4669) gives 1.5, 1.07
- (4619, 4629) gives -0.4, 1.15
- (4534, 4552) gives -0.3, 1.07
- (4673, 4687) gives 0.6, 1.09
